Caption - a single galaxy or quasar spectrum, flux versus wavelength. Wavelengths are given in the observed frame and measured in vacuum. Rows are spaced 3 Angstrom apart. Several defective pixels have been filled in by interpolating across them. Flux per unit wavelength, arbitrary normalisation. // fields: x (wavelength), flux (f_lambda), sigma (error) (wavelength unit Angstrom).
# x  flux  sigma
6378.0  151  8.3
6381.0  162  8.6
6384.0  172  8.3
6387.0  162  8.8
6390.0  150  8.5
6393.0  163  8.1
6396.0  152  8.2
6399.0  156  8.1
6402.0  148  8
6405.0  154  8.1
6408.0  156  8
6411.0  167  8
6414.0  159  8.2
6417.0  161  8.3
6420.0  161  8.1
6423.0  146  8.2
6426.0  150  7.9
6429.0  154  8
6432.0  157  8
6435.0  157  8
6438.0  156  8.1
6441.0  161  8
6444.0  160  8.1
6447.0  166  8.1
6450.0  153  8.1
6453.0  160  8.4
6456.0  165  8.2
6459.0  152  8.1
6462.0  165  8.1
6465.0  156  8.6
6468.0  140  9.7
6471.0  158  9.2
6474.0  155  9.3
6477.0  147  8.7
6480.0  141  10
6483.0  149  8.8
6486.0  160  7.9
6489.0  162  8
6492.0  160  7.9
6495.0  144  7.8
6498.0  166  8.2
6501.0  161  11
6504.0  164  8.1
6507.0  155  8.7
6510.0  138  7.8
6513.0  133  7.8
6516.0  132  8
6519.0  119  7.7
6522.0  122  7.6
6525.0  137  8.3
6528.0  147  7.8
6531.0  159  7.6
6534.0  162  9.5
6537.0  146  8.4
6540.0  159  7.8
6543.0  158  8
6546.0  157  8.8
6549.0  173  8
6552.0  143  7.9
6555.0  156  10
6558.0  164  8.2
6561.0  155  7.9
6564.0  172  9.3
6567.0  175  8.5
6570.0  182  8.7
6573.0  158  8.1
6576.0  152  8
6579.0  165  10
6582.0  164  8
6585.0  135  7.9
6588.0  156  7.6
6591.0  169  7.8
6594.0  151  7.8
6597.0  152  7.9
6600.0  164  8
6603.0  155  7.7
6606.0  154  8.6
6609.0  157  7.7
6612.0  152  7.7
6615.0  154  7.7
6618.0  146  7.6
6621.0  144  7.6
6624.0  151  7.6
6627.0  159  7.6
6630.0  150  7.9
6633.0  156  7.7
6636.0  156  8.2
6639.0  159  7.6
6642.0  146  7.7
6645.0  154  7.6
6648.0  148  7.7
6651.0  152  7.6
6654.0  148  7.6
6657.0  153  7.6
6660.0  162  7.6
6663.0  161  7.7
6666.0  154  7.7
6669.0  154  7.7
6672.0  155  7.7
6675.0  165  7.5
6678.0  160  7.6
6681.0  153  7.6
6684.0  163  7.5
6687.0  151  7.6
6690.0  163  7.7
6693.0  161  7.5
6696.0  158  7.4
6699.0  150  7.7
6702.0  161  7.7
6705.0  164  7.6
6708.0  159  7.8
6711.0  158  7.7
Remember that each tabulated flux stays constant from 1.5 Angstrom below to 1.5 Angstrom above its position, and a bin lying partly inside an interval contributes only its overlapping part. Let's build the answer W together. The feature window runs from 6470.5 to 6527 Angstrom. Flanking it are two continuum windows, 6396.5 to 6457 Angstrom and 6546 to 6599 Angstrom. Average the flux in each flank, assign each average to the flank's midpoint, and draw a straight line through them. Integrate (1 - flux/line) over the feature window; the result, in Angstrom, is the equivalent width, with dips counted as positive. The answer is 4.0 Angstrom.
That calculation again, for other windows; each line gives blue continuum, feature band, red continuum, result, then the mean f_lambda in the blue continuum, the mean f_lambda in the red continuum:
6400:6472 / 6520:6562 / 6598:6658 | 0.63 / 157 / 153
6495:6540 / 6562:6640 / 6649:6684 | -2.79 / 146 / 156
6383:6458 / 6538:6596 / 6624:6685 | -1.43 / 158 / 155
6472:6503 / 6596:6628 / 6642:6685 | 0.38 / 155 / 155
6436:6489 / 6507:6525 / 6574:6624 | 2.73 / 156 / 154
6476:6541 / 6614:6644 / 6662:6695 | 0.61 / 148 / 158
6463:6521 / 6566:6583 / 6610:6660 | -1.67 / 149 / 152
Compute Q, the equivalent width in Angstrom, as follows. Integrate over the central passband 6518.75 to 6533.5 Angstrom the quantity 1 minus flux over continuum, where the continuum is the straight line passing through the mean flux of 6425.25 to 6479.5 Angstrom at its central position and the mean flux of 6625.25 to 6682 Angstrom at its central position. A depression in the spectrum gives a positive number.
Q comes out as 1.5 Angstrom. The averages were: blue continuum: 156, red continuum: 155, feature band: 140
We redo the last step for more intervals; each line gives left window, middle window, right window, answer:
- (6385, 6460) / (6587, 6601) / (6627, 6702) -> -0.2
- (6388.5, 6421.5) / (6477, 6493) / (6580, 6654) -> 0.2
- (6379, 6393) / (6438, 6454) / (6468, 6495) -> -0.4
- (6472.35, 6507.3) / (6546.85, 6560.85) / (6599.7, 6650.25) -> -0.4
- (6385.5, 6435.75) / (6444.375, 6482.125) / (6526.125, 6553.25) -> 0.3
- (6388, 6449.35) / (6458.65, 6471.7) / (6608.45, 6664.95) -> 0.1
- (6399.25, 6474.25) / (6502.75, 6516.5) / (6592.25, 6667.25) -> 0.9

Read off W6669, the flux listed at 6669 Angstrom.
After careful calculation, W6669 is 154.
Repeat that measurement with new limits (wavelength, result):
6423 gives 146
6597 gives 152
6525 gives 137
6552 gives 143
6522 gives 122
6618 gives 146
